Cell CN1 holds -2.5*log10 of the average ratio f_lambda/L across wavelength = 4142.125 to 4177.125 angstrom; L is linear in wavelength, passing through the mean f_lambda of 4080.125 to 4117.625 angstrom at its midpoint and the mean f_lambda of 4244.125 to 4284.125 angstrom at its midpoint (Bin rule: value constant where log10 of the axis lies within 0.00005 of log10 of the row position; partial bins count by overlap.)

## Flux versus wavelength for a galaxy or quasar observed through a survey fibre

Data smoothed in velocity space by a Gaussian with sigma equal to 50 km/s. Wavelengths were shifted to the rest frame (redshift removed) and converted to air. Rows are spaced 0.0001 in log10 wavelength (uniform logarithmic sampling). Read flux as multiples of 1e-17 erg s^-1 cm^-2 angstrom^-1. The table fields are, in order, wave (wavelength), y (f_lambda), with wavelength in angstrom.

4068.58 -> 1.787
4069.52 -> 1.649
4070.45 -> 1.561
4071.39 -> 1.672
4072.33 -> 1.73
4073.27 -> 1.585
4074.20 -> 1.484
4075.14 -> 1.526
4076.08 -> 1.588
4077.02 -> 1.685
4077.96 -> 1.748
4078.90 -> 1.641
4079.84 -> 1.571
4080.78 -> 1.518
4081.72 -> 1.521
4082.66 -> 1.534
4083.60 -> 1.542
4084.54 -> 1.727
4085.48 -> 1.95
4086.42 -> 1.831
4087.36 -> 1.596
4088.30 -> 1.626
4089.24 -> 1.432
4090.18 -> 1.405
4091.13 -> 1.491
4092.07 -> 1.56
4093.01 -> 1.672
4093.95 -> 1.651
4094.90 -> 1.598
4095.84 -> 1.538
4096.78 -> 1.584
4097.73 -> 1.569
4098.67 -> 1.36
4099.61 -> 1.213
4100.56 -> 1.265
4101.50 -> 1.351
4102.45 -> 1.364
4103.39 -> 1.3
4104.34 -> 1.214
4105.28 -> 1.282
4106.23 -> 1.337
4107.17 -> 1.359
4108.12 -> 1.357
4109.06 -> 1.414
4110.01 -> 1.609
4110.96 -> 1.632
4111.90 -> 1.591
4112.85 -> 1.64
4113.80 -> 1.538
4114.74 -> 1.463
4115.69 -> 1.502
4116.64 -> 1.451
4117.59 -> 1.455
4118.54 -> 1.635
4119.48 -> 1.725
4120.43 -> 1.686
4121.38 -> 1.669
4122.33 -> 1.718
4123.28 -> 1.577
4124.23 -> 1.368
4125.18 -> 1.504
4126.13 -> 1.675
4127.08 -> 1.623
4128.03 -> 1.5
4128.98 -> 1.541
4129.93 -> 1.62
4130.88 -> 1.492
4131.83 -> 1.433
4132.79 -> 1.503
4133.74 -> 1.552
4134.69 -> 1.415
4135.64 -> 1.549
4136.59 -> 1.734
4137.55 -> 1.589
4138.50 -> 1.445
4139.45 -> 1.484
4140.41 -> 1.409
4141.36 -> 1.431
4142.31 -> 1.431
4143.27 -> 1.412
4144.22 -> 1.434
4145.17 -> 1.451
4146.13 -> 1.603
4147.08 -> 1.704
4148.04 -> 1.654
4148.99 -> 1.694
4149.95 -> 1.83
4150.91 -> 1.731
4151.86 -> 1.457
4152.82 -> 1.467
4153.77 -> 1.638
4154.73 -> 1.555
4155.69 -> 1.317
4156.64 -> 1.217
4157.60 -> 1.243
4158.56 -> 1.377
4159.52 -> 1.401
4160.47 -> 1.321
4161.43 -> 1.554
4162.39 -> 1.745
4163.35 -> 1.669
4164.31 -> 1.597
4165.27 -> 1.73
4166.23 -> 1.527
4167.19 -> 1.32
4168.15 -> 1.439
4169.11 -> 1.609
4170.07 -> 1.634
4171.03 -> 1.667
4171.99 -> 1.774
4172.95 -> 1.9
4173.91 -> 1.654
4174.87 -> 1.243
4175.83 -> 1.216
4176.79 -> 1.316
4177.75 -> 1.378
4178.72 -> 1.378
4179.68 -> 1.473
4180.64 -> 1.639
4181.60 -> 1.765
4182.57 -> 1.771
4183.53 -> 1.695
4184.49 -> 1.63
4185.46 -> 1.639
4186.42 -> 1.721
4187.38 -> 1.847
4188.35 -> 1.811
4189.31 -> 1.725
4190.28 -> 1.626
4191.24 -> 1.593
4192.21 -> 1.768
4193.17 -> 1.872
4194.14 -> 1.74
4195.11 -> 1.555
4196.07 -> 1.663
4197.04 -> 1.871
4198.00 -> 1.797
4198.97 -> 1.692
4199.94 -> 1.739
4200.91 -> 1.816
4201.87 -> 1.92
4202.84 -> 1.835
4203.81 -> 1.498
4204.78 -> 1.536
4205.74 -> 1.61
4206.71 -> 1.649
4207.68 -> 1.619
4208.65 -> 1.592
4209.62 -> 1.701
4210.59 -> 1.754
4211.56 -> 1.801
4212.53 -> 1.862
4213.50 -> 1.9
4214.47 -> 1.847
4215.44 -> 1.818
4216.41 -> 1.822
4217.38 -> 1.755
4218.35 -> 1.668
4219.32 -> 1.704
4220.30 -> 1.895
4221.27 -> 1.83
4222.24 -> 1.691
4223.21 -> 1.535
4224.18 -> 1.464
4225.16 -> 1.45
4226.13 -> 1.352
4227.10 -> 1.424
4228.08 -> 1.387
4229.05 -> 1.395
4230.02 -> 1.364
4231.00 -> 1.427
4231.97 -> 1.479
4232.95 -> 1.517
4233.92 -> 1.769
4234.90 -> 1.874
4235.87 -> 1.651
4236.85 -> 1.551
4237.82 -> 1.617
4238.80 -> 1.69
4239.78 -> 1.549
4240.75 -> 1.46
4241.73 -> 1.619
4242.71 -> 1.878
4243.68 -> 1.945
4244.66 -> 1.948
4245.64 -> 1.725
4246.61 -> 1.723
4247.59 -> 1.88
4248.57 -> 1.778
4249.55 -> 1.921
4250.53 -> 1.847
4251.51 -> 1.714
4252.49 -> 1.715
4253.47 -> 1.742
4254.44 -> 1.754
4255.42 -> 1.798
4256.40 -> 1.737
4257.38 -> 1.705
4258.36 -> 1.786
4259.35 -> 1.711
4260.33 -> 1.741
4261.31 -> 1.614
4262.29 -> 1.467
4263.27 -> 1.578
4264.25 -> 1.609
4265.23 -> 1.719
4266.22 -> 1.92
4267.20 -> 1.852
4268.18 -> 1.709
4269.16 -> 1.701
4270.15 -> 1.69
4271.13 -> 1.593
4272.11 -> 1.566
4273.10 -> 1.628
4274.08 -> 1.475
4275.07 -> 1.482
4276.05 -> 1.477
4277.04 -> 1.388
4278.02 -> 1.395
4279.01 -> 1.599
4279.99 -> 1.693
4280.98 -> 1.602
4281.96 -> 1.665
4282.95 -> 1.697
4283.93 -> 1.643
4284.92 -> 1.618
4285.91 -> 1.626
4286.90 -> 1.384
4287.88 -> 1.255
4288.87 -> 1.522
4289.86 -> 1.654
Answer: 0.03 mag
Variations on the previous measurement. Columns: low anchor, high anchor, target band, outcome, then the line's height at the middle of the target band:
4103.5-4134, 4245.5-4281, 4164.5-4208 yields -0.033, 1.59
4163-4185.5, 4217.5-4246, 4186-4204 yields -0.105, 1.59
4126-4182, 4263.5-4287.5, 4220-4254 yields -0.044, 1.58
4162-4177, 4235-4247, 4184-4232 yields -0.024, 1.64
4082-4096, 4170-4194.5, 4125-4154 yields 0.051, 1.62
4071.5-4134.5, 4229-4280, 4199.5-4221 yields -0.075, 1.63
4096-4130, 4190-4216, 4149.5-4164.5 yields 0.072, 1.61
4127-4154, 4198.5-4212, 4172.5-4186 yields 0.058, 1.64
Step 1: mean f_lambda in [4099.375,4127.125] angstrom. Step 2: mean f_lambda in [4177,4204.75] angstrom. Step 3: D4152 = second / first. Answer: 1.1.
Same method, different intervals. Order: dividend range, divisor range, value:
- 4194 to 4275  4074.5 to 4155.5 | 1.10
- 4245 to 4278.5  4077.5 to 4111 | 1.12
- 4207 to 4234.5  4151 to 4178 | 1.09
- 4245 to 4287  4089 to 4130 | 1.11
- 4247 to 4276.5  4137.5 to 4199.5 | 1.08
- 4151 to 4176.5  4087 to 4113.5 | 1.03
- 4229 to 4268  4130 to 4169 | 1.12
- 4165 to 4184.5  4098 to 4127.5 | 1.05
